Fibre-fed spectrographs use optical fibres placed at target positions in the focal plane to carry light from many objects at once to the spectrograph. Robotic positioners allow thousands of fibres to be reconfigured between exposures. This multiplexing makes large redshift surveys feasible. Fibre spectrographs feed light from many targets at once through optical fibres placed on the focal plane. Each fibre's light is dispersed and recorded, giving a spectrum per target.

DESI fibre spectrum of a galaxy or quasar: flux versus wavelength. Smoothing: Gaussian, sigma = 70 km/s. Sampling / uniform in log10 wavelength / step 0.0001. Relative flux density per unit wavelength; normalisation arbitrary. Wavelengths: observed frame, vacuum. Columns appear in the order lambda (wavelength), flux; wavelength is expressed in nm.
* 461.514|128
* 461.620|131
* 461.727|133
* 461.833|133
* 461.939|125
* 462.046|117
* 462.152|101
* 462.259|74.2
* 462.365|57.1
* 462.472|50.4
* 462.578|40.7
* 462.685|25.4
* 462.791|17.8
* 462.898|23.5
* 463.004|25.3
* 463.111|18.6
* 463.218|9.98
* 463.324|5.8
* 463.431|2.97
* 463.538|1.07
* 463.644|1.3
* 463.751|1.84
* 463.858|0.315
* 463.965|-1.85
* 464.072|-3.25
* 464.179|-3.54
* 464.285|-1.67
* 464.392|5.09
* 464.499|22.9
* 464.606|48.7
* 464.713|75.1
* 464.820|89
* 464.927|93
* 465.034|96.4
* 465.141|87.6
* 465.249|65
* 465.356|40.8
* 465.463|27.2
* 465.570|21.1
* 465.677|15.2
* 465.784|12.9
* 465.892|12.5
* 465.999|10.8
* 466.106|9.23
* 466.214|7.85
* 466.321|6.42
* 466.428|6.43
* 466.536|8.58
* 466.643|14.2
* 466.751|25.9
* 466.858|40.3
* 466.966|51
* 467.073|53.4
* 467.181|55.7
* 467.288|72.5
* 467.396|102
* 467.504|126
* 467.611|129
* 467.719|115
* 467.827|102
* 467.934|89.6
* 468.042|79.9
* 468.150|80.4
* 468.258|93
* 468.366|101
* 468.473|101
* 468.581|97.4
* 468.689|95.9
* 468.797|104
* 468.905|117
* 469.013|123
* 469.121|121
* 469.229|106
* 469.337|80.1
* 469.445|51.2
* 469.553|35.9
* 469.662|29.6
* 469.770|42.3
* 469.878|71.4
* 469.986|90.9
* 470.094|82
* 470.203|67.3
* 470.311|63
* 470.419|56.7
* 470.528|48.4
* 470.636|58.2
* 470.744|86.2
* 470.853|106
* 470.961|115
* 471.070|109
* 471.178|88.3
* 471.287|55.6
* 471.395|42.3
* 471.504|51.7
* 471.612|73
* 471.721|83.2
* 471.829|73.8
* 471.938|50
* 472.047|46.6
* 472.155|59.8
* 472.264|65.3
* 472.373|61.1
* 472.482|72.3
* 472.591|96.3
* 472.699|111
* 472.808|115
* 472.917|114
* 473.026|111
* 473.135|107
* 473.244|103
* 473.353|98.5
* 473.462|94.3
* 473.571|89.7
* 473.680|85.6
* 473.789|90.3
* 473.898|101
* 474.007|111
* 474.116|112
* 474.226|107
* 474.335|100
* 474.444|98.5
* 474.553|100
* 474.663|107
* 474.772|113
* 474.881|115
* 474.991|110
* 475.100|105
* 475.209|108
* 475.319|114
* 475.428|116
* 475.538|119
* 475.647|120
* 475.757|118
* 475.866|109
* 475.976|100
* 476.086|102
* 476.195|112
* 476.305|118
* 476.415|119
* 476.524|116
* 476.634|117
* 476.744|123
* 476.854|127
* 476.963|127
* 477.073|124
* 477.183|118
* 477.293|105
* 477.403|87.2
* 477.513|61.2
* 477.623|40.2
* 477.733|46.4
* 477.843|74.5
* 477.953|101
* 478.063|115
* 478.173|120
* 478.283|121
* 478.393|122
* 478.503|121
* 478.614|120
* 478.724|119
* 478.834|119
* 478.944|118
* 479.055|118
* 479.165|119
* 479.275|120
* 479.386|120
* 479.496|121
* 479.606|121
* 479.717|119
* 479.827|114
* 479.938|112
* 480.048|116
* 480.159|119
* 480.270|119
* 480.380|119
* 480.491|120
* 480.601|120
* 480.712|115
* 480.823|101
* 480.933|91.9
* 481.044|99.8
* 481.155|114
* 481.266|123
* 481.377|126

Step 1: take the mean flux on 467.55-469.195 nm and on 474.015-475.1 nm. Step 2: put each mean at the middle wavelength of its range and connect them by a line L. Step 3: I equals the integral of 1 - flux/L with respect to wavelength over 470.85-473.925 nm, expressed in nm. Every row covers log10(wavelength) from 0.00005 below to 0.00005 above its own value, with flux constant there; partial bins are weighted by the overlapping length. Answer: 0.61 nm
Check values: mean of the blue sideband 103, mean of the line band 84.7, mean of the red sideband 107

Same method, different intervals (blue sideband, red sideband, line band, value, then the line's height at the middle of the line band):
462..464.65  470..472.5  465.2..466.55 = 0.68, 39.8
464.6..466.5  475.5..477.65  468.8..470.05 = -0.33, 64.1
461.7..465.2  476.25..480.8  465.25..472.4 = 0.36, 68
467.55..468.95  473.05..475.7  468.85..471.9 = 0.78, 102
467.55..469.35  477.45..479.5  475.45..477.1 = -0.20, 104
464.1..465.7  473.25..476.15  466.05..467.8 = 0.23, 57.7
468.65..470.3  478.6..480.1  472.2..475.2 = -0.09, 96.7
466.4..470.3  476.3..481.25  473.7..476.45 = -0.27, 98.7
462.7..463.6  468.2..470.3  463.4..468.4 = 0.55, 45.4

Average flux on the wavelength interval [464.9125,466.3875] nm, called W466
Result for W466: 34.3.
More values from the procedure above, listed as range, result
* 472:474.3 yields 93.2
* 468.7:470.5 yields 77.5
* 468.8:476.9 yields 92.2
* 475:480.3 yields 111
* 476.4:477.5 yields 114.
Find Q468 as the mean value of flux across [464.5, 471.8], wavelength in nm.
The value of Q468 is 67.2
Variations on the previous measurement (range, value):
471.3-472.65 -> 64.6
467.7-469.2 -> 101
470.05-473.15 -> 77.9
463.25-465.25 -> 29.8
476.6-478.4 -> 101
